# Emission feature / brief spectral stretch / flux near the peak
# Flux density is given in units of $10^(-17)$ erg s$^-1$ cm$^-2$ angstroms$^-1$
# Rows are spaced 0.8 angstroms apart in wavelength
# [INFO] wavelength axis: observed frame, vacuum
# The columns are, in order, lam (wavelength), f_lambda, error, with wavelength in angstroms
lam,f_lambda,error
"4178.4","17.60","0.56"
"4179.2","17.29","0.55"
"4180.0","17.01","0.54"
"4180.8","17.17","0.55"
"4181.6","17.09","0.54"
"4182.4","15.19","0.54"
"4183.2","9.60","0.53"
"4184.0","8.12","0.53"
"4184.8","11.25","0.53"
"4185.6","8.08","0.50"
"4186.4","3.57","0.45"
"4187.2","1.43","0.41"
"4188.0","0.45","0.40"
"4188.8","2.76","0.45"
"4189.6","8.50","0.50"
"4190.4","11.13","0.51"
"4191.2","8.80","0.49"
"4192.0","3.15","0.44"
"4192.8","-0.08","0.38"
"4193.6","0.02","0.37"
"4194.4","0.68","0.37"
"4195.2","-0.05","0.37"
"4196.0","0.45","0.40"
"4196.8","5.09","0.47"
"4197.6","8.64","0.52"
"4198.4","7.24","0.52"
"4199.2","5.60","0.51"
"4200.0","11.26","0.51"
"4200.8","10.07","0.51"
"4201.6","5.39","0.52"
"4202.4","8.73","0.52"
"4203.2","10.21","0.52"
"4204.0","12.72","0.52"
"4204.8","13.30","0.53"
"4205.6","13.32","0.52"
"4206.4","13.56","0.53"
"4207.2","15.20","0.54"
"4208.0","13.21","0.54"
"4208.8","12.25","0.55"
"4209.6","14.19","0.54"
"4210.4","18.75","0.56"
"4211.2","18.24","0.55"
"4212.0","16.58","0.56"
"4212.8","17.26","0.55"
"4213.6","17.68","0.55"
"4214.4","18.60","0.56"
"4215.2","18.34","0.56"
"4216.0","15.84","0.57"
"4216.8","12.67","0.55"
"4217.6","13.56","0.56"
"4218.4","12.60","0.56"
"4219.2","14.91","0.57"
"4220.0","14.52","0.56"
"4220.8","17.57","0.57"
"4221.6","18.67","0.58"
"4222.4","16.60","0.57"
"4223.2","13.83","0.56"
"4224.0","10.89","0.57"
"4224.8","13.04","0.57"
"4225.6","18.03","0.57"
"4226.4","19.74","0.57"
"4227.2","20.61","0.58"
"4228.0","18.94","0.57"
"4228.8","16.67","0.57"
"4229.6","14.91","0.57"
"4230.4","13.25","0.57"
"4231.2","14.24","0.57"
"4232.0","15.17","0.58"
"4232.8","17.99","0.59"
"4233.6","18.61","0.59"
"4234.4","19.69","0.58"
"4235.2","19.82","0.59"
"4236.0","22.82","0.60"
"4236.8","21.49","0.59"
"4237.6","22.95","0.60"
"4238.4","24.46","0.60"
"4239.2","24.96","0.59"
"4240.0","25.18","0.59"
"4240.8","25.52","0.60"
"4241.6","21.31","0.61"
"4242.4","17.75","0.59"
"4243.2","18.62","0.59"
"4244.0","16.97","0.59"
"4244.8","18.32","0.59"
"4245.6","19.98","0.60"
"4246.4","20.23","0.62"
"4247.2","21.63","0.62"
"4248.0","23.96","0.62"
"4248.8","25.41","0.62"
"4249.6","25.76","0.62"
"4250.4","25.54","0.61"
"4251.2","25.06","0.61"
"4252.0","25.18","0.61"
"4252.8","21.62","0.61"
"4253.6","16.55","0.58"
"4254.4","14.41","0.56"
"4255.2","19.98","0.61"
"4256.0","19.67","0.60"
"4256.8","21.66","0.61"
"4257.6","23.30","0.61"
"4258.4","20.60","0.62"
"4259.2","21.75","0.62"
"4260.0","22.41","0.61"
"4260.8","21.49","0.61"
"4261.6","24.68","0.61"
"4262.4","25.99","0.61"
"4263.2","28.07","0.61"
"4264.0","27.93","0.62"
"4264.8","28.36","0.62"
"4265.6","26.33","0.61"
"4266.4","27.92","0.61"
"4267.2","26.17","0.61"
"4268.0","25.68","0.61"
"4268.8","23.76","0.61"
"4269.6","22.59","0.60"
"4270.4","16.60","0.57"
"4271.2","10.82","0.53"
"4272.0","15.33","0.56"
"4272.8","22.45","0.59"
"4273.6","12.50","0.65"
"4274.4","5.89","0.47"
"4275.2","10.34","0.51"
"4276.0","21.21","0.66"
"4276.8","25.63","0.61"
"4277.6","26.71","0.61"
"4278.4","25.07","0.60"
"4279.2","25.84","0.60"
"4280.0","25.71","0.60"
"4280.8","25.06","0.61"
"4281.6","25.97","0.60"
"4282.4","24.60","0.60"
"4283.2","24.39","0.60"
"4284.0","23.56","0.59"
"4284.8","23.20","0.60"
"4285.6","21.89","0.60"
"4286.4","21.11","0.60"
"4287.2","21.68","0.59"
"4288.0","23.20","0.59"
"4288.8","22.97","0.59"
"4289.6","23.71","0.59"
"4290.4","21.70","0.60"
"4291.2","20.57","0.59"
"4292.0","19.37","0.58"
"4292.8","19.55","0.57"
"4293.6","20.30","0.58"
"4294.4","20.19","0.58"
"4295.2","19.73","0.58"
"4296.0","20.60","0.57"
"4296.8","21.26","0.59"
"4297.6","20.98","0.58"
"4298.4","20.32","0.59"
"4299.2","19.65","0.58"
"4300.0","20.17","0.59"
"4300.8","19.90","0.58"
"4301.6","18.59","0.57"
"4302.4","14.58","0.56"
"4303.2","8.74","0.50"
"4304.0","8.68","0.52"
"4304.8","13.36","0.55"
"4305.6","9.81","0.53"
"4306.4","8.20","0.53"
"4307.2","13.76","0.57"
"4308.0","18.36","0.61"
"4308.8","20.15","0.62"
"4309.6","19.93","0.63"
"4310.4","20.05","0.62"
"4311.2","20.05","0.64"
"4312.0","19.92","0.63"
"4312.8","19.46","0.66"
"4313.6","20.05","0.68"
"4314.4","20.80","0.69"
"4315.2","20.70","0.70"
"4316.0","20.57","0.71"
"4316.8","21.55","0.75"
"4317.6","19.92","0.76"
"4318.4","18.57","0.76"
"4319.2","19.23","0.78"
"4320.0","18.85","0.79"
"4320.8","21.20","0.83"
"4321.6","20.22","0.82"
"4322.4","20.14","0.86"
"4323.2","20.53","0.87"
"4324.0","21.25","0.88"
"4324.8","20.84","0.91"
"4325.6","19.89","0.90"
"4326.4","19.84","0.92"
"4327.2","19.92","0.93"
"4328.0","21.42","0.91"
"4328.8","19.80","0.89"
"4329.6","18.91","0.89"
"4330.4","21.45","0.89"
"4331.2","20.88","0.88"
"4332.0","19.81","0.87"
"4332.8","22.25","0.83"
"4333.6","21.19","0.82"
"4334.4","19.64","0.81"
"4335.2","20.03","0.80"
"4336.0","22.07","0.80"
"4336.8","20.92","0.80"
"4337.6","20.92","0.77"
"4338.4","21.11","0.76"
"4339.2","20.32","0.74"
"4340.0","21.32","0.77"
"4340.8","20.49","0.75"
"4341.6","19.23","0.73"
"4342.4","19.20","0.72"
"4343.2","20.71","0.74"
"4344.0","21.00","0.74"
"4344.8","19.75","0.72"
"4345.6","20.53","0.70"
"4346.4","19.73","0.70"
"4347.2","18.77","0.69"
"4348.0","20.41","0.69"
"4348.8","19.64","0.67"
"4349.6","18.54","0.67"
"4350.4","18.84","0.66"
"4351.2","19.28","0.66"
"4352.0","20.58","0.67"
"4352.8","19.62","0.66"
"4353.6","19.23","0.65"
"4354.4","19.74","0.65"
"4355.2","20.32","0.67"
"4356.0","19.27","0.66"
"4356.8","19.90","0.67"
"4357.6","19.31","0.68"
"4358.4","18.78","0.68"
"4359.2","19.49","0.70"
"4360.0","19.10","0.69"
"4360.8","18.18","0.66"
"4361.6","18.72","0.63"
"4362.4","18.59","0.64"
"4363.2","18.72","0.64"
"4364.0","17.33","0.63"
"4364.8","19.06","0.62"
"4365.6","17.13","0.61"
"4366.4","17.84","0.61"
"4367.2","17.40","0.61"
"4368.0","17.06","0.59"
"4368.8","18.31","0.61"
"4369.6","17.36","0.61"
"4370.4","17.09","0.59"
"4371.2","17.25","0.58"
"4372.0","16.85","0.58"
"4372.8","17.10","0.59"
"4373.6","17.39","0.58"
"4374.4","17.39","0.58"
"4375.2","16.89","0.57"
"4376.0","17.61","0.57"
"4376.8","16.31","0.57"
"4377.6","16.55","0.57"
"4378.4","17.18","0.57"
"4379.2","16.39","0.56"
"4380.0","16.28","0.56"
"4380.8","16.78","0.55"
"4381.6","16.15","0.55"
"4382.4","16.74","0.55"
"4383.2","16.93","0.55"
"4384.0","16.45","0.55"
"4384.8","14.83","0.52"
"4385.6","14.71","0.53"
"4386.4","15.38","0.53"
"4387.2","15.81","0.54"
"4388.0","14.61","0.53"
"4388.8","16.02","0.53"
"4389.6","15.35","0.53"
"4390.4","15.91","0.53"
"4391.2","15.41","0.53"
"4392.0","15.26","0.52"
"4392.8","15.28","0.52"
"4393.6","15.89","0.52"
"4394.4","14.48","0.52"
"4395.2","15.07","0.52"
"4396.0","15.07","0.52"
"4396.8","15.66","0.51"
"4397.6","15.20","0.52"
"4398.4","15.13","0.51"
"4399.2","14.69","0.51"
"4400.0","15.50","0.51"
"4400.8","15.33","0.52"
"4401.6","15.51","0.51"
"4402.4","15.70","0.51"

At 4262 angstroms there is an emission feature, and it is Lyman alpha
